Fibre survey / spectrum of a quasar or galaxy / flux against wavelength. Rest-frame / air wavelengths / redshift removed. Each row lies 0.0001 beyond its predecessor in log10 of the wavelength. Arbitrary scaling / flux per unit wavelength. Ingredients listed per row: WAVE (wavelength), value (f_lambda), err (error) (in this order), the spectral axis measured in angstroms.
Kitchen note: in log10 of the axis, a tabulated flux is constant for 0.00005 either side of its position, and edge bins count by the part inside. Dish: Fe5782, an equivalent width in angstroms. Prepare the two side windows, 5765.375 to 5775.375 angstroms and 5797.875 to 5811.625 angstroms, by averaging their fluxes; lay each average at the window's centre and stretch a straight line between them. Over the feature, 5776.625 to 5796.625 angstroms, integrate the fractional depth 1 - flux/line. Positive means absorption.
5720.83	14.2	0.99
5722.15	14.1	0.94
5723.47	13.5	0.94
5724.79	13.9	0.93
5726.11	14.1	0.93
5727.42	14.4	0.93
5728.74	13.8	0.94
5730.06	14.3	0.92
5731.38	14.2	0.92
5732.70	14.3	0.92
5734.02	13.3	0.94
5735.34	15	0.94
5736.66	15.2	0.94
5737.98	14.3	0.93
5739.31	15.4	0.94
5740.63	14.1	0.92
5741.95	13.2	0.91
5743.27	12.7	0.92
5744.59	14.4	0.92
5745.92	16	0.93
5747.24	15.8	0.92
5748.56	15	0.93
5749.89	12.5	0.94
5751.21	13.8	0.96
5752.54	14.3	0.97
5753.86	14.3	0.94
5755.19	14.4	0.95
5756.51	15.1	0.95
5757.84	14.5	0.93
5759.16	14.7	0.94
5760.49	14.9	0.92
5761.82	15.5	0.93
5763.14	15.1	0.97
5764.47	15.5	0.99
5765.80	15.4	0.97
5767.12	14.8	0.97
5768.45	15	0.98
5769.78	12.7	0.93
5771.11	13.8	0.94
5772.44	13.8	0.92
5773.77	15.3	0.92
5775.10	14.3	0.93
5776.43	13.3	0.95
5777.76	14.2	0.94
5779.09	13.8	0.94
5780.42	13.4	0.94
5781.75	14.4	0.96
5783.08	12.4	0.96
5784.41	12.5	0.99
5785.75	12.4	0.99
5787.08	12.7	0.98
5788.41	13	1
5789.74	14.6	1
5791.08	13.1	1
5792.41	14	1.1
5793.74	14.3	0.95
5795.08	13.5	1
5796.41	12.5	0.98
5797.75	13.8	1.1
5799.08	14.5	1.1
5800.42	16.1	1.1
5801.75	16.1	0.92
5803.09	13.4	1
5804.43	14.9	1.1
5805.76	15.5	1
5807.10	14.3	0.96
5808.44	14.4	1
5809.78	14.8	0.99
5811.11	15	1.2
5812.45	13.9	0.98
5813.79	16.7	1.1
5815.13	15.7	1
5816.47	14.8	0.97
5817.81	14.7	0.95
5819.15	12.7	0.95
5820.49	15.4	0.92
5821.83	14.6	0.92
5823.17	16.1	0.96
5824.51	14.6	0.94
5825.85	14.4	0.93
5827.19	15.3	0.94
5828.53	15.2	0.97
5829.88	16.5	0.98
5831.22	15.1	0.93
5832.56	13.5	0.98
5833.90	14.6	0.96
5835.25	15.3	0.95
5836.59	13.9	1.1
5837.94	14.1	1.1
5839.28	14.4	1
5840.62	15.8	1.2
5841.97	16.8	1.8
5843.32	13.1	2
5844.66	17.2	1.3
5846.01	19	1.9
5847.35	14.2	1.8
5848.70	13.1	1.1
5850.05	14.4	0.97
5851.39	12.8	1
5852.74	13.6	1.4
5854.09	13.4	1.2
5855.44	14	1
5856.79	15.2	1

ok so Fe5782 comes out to 1.6 angstroms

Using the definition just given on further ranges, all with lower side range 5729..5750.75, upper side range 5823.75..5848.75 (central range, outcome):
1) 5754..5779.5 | 0.0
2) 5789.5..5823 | 0.7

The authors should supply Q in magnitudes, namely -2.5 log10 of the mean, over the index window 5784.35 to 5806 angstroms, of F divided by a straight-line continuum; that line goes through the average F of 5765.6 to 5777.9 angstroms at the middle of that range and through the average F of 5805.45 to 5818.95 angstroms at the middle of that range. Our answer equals 0.05 mag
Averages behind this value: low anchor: 14.2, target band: 13.9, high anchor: 14.9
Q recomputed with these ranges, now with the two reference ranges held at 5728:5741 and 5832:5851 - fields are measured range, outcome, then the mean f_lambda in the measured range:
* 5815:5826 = 0.01 mag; 14.8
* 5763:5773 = 0.01 mag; 14.5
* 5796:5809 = 0.01 mag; 14.6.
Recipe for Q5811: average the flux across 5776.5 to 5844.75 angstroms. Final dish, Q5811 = 14.4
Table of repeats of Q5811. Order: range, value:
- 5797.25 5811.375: 14.8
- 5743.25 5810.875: 14.2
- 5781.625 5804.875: 13.8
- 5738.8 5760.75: 14.4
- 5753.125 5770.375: 14.8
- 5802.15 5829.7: 14.9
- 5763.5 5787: 13.9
